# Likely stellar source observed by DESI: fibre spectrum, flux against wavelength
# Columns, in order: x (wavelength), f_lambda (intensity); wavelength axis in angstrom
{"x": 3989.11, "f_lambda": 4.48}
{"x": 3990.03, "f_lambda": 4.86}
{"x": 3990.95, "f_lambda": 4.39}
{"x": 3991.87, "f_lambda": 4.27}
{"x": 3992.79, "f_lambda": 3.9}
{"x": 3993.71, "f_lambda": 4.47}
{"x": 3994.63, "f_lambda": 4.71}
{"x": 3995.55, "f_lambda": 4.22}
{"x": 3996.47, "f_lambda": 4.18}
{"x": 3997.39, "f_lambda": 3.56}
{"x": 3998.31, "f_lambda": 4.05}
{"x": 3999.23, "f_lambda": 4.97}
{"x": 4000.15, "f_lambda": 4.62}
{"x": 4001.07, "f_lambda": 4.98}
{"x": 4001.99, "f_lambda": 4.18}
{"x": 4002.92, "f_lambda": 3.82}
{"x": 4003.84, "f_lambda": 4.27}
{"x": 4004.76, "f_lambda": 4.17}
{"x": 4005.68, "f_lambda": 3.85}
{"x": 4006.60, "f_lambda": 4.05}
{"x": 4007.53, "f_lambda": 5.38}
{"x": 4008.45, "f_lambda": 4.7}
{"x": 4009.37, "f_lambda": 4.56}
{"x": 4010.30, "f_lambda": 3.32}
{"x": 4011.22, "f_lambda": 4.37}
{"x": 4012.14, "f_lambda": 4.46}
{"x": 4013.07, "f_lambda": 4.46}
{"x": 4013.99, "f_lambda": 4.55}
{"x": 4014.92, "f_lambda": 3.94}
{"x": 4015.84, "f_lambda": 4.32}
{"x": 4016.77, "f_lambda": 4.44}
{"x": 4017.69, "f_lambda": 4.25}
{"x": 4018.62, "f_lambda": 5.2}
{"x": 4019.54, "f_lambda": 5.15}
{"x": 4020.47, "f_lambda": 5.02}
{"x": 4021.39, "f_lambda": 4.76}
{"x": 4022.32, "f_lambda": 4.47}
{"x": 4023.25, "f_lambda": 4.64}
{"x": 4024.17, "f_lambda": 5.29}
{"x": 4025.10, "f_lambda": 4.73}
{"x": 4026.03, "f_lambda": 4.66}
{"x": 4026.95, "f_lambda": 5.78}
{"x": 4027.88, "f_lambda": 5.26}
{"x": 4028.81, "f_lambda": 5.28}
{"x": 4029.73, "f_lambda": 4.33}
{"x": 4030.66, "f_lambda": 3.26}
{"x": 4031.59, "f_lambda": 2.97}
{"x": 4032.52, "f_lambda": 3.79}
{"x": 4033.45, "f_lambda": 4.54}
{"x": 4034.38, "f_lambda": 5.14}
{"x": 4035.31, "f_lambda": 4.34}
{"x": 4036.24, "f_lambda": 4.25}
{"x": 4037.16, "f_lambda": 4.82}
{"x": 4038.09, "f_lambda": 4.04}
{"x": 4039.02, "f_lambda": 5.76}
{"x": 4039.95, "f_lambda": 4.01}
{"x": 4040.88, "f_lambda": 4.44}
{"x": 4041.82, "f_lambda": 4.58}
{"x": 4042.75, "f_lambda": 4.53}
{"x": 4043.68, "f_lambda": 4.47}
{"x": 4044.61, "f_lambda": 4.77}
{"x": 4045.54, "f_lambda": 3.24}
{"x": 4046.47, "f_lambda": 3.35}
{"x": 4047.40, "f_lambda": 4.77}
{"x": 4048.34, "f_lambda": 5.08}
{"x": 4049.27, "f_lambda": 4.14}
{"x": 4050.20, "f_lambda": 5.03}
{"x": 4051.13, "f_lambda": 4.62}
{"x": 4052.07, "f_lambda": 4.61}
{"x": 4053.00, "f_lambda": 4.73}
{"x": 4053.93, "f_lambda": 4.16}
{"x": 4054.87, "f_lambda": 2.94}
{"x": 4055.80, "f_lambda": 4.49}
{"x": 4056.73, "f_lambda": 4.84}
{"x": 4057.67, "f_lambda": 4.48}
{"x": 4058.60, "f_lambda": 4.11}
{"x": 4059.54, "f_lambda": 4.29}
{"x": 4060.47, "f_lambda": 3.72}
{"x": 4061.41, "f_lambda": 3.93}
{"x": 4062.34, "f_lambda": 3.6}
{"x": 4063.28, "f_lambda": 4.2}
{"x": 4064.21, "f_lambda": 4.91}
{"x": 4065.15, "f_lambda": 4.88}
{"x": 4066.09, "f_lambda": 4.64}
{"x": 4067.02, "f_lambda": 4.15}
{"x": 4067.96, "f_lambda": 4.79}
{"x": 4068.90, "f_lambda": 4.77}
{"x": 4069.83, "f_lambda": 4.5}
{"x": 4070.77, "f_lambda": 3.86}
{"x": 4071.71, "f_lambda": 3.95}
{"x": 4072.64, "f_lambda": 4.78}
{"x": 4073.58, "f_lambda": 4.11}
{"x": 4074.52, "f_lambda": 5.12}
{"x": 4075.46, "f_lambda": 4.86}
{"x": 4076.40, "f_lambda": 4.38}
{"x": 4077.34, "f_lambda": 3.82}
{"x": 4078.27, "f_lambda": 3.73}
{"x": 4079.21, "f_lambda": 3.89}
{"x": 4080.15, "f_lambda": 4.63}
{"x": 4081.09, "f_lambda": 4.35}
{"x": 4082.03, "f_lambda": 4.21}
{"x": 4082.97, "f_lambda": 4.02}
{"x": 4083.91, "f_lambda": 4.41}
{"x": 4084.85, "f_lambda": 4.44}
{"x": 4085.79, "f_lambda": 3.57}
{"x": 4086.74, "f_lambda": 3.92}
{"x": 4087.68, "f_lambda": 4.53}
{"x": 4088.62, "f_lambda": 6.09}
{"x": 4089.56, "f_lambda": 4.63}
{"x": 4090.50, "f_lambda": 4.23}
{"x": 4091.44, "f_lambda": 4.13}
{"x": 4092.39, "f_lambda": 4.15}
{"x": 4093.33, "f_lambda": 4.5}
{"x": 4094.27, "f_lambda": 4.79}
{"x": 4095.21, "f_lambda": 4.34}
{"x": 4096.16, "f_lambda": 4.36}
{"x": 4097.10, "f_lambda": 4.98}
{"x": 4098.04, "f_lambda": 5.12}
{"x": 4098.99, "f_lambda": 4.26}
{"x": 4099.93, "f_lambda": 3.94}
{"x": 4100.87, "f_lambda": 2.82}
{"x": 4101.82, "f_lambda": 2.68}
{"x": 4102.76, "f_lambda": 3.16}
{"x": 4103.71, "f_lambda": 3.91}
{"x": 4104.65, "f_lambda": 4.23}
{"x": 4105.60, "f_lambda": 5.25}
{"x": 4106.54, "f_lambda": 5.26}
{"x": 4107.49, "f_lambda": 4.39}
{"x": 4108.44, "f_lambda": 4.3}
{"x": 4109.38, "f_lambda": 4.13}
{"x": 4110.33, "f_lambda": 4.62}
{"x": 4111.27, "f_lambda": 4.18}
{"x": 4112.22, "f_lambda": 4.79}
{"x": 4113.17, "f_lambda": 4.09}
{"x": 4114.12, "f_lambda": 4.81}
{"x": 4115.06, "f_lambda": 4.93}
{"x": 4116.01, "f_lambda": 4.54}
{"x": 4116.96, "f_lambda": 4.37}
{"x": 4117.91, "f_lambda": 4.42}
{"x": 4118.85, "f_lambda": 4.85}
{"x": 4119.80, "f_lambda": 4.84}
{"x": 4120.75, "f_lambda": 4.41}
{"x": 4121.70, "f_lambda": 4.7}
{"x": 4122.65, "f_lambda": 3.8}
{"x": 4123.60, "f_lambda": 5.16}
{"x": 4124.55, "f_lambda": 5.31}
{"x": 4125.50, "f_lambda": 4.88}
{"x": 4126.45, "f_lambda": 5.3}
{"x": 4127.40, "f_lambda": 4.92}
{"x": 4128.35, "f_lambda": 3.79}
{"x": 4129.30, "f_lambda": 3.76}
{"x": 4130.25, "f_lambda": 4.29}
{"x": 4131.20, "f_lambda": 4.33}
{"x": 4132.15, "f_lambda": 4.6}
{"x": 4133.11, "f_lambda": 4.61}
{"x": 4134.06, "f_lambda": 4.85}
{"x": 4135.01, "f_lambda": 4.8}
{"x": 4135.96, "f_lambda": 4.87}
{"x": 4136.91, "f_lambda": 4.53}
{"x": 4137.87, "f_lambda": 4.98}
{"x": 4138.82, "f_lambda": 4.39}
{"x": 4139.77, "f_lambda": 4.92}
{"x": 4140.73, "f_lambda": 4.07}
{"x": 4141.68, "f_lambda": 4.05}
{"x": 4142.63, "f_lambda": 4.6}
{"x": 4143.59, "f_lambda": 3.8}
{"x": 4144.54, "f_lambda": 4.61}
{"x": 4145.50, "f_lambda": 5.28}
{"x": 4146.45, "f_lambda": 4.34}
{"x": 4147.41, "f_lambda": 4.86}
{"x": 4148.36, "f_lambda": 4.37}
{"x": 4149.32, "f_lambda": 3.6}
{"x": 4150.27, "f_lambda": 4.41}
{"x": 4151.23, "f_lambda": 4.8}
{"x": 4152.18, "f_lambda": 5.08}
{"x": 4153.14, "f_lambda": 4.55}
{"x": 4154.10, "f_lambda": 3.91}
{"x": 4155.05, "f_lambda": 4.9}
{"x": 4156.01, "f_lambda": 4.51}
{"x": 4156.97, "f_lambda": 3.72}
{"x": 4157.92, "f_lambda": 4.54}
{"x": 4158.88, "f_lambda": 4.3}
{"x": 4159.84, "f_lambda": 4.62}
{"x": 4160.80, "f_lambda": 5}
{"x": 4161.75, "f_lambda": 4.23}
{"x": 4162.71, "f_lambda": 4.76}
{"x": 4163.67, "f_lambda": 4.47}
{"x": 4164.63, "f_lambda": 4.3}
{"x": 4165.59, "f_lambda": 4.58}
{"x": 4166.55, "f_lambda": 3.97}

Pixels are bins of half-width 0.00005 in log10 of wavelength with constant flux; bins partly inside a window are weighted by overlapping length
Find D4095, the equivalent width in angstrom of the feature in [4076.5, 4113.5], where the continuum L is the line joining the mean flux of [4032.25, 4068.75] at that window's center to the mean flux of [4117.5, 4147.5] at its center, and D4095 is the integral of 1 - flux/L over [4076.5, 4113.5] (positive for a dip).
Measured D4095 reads 1.8 angstrom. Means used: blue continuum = 4.4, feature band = 4.28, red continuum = 4.59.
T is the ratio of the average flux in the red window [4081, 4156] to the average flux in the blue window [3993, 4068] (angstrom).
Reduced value 1.0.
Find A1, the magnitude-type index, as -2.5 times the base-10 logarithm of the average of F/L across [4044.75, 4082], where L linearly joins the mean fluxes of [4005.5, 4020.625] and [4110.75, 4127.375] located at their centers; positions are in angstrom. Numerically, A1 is 0.06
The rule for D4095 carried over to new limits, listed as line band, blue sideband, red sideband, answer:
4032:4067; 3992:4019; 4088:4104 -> -0.69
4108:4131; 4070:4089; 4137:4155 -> -0.64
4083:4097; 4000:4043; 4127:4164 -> 0.18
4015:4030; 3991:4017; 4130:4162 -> -1.71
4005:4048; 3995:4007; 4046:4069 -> -1.96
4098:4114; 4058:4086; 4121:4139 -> 1.13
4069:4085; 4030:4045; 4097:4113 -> -0.12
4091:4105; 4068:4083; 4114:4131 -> 1.17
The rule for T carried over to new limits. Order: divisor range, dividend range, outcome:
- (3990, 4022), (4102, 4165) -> 1.02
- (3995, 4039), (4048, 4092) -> 0.98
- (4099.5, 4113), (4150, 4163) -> 1.10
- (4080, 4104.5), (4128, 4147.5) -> 1.06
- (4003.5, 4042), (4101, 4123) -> 0.96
